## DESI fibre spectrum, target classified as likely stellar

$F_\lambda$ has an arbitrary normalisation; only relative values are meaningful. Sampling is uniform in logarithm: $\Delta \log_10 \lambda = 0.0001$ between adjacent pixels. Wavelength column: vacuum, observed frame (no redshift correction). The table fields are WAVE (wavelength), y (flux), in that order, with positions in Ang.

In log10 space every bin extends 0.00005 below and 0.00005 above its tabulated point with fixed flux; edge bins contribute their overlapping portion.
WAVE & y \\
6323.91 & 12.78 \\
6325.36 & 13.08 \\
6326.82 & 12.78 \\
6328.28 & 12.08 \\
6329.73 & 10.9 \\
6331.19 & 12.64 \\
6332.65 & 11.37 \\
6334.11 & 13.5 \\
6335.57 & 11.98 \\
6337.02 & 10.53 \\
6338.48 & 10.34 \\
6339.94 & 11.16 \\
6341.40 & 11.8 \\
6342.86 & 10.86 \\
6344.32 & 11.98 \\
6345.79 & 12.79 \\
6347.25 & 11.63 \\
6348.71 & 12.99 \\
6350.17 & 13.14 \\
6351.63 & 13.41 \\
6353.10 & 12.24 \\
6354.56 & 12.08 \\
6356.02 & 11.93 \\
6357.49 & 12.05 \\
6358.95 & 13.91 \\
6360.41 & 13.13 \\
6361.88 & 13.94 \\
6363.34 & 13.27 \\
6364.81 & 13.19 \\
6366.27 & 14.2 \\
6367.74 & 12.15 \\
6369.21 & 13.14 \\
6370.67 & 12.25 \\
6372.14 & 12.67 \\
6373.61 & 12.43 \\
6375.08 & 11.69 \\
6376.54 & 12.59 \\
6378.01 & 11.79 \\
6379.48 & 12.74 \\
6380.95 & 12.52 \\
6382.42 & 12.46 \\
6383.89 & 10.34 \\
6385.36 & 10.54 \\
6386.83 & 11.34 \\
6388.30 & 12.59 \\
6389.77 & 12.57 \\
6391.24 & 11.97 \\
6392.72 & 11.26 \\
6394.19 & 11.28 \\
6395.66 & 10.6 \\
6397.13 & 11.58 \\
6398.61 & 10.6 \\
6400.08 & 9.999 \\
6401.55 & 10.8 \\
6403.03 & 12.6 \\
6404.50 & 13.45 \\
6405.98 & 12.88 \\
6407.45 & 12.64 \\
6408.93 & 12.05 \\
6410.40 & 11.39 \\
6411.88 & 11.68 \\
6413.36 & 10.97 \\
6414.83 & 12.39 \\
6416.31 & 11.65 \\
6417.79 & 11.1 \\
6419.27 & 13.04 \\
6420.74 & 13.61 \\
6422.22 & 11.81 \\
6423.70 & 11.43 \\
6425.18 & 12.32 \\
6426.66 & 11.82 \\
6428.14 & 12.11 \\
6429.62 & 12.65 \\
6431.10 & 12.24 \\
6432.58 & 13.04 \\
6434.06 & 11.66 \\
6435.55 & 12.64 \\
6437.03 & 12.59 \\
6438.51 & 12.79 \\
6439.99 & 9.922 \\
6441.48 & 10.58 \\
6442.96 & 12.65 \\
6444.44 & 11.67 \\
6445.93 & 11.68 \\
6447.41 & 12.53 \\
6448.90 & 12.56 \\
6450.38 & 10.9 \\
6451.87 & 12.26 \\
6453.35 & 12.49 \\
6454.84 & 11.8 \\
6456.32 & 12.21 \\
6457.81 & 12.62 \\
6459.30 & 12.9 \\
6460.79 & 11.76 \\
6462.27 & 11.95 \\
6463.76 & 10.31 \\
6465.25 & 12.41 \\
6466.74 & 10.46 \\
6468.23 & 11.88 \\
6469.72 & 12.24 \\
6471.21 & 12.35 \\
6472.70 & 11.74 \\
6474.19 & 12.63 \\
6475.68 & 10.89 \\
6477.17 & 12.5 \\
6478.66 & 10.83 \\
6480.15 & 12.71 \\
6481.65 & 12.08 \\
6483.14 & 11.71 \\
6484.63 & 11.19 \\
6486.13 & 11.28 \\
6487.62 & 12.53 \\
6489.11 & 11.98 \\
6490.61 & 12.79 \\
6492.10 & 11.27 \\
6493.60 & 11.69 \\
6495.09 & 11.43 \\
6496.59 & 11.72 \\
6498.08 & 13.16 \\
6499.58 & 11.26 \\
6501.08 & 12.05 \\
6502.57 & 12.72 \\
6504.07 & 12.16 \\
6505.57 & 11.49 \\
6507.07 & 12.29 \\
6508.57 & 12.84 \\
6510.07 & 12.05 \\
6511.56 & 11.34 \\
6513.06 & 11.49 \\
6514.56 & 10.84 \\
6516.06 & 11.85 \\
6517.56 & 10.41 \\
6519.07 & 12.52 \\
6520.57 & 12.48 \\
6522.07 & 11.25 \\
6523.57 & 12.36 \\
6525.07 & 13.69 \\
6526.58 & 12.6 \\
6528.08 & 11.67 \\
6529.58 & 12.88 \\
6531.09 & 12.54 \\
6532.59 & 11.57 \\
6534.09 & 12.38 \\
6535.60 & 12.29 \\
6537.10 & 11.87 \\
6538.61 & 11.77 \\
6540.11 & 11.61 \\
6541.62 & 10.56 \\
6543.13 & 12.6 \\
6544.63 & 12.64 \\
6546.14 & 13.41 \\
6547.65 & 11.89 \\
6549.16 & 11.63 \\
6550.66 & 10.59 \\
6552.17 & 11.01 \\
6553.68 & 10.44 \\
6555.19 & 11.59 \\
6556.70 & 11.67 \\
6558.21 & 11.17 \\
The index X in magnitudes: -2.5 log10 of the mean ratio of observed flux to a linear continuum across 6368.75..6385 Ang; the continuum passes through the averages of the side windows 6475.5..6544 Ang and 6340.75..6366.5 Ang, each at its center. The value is 0.033 mag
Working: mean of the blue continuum 12.7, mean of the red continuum 11.9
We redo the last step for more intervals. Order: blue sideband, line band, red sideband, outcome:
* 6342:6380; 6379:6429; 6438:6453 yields 0.032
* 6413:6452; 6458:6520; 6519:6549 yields 0.025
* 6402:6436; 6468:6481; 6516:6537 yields 0.019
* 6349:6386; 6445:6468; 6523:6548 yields 0.043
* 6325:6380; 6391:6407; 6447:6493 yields 0.059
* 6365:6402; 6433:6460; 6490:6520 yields -0.015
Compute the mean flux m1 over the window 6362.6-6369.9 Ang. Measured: 13.2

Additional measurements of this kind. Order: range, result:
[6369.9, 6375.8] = 12.3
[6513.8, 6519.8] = 11.4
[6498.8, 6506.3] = 11.9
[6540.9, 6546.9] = 12.3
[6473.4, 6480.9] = 11.9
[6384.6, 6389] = 11.5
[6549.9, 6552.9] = 10.8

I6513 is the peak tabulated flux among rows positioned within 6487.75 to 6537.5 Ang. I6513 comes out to 13.69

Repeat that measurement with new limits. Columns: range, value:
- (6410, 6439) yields 13.61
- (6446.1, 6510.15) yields 13.16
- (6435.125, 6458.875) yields 12.79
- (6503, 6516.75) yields 12.84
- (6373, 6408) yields 13.45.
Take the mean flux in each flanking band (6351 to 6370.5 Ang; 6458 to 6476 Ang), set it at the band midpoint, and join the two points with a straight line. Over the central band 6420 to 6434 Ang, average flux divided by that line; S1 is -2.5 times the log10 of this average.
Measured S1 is 0.00 mag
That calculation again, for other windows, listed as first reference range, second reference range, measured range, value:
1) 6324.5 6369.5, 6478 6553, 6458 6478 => 0.02 mag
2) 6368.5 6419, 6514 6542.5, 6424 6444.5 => -0.01 mag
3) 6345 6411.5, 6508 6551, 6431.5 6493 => 0.02 mag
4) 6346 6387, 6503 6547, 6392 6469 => 0.04 mag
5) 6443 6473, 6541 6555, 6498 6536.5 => -0.03 mag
